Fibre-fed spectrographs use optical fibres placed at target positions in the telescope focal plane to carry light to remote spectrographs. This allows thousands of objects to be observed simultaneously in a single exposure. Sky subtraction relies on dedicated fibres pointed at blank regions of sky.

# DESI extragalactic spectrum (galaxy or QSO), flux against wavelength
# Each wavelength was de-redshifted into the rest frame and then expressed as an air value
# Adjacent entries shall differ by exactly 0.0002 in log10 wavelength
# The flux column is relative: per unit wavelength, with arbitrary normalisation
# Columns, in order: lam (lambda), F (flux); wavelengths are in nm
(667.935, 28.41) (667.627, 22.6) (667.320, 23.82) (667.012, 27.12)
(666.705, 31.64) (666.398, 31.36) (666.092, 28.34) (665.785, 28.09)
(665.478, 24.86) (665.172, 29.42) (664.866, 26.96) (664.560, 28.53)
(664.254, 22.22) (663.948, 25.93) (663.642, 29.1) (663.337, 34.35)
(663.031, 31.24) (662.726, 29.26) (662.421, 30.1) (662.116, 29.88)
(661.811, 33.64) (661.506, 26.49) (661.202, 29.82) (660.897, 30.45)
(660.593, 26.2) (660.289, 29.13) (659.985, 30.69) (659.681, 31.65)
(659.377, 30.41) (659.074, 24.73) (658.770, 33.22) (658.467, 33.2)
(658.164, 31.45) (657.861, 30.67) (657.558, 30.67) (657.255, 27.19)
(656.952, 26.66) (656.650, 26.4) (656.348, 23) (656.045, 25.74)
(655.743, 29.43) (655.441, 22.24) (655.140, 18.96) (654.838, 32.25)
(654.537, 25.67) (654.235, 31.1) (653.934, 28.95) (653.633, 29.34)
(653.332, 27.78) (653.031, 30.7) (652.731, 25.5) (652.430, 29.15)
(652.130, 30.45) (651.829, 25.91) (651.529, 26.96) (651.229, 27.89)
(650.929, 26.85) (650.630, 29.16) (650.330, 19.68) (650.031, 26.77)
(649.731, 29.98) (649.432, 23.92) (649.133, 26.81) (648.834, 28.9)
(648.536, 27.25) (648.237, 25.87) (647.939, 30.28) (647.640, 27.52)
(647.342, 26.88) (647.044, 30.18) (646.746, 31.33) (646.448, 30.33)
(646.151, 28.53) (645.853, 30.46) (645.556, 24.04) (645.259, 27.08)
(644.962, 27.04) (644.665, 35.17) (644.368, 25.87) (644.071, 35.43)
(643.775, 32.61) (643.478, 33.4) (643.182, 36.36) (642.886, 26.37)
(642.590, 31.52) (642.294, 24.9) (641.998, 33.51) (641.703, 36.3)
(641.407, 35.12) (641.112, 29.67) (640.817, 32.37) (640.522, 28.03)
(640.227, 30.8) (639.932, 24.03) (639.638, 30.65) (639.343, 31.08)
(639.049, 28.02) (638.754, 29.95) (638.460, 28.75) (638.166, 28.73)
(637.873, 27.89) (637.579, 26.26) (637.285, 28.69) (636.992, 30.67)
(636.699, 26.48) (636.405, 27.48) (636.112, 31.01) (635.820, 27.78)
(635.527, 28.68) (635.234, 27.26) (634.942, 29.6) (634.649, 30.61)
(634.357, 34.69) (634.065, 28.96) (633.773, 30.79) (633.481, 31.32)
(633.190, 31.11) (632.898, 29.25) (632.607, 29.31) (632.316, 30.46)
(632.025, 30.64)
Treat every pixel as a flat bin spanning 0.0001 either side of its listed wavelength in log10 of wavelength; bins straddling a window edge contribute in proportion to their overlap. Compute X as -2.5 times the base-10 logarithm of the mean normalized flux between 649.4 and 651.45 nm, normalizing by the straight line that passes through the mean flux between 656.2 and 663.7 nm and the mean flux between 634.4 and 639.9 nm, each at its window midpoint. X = 0.11 mag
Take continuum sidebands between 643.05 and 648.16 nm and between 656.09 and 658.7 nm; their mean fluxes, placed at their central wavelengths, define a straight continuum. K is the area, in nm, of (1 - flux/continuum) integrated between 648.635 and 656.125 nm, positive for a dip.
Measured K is 0.524 nm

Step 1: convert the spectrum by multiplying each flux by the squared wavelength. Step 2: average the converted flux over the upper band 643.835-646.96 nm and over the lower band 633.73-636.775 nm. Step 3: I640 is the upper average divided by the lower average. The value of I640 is 1.0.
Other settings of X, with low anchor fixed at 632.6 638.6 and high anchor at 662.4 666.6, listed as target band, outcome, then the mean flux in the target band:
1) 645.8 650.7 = 0.05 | 27.8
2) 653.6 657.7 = 0.07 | 26.9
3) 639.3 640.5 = 0.01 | 28.9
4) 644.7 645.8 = 0.06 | 27.4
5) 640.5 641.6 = -0.10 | 31.9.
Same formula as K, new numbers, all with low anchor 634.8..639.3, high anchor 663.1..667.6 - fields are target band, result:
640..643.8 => -0.40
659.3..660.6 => -0.09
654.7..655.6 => 0.12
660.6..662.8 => -0.14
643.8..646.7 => -0.12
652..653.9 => -0.04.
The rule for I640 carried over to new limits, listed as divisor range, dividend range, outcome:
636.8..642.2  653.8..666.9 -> 1.02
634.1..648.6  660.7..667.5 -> 1.04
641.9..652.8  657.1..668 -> 1.06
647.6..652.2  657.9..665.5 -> 1.13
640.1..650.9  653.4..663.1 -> 1.02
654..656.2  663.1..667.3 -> 1.10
